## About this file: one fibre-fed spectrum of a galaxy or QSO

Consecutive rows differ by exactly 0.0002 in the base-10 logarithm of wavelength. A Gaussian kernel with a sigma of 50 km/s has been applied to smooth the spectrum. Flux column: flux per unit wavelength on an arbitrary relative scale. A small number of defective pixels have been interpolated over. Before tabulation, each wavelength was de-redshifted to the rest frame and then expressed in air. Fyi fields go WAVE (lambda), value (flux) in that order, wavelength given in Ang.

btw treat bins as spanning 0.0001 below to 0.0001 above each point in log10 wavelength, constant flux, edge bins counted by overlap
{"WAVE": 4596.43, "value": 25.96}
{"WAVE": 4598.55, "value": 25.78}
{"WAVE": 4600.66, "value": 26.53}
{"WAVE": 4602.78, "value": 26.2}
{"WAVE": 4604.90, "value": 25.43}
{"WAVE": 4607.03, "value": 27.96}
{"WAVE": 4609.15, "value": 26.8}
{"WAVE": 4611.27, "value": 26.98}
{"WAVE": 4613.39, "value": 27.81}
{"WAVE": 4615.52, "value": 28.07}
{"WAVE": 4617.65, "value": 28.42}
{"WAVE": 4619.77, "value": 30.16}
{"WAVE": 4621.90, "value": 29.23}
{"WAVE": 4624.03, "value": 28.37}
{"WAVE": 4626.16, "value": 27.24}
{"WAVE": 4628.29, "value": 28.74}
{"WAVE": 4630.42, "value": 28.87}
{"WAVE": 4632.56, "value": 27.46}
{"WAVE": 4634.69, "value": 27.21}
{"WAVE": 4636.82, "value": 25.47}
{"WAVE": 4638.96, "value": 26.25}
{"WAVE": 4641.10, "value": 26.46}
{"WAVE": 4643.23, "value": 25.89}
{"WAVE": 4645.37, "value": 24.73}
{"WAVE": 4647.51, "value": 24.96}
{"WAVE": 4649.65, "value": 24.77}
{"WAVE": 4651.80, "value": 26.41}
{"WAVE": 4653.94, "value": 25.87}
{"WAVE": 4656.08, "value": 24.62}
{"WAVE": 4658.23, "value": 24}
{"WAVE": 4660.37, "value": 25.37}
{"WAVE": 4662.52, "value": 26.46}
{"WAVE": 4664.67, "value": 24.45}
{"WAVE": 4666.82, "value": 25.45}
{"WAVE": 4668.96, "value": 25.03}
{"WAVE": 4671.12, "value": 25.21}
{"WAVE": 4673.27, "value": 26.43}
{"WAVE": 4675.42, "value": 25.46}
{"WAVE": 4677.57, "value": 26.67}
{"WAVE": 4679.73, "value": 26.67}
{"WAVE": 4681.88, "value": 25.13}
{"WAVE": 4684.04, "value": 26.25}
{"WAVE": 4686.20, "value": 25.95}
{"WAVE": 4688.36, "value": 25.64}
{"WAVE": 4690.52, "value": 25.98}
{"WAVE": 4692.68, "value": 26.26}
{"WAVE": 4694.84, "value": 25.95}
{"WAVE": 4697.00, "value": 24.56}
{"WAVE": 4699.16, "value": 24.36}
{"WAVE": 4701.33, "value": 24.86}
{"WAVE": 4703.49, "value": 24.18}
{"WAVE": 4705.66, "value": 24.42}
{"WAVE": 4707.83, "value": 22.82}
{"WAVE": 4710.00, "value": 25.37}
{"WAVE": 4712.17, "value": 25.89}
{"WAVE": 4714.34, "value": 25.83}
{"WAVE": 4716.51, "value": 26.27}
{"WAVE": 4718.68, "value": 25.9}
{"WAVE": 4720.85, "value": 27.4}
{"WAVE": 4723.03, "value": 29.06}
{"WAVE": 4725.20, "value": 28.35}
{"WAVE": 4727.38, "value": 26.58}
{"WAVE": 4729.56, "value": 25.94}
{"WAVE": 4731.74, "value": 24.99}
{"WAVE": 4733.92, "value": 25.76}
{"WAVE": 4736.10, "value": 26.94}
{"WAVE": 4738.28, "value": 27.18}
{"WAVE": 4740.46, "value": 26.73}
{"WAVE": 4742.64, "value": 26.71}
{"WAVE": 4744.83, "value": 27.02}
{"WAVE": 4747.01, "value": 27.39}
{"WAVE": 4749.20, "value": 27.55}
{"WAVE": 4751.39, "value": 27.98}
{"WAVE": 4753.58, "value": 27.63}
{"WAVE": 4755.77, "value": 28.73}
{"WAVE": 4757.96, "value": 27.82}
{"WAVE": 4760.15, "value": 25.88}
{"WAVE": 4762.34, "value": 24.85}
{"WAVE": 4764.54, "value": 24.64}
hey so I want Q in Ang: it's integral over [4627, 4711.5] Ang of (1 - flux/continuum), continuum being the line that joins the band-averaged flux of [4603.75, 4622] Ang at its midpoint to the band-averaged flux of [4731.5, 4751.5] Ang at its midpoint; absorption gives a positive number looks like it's 5.3 Ang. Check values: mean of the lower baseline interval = 27.8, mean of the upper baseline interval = 26.8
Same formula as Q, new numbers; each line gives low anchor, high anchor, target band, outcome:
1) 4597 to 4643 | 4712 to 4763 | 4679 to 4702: 1.26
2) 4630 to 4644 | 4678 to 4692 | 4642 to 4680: 1.29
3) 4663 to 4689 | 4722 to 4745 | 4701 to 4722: 0.86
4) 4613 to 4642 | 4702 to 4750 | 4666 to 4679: 0.66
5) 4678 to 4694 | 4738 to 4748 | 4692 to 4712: 1.15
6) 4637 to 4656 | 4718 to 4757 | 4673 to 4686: 0.04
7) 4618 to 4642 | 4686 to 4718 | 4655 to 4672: 0.97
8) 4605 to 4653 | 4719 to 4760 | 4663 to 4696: 1.67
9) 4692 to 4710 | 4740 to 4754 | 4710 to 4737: -0.60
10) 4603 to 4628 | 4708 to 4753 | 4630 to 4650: 1.03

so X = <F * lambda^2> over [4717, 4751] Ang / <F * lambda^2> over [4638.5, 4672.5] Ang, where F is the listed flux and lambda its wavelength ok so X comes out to 1.1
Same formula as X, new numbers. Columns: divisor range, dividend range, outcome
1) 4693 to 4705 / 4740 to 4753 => 1.12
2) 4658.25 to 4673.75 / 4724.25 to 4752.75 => 1.09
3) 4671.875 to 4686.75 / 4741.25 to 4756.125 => 1.09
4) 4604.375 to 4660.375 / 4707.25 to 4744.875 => 1.02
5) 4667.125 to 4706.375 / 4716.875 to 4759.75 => 1.09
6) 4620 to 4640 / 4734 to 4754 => 1.03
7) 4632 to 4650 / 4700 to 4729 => 1.03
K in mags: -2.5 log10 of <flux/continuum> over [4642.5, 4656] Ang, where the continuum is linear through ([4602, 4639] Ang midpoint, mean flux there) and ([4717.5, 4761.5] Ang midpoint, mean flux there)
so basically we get 0.088 mag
